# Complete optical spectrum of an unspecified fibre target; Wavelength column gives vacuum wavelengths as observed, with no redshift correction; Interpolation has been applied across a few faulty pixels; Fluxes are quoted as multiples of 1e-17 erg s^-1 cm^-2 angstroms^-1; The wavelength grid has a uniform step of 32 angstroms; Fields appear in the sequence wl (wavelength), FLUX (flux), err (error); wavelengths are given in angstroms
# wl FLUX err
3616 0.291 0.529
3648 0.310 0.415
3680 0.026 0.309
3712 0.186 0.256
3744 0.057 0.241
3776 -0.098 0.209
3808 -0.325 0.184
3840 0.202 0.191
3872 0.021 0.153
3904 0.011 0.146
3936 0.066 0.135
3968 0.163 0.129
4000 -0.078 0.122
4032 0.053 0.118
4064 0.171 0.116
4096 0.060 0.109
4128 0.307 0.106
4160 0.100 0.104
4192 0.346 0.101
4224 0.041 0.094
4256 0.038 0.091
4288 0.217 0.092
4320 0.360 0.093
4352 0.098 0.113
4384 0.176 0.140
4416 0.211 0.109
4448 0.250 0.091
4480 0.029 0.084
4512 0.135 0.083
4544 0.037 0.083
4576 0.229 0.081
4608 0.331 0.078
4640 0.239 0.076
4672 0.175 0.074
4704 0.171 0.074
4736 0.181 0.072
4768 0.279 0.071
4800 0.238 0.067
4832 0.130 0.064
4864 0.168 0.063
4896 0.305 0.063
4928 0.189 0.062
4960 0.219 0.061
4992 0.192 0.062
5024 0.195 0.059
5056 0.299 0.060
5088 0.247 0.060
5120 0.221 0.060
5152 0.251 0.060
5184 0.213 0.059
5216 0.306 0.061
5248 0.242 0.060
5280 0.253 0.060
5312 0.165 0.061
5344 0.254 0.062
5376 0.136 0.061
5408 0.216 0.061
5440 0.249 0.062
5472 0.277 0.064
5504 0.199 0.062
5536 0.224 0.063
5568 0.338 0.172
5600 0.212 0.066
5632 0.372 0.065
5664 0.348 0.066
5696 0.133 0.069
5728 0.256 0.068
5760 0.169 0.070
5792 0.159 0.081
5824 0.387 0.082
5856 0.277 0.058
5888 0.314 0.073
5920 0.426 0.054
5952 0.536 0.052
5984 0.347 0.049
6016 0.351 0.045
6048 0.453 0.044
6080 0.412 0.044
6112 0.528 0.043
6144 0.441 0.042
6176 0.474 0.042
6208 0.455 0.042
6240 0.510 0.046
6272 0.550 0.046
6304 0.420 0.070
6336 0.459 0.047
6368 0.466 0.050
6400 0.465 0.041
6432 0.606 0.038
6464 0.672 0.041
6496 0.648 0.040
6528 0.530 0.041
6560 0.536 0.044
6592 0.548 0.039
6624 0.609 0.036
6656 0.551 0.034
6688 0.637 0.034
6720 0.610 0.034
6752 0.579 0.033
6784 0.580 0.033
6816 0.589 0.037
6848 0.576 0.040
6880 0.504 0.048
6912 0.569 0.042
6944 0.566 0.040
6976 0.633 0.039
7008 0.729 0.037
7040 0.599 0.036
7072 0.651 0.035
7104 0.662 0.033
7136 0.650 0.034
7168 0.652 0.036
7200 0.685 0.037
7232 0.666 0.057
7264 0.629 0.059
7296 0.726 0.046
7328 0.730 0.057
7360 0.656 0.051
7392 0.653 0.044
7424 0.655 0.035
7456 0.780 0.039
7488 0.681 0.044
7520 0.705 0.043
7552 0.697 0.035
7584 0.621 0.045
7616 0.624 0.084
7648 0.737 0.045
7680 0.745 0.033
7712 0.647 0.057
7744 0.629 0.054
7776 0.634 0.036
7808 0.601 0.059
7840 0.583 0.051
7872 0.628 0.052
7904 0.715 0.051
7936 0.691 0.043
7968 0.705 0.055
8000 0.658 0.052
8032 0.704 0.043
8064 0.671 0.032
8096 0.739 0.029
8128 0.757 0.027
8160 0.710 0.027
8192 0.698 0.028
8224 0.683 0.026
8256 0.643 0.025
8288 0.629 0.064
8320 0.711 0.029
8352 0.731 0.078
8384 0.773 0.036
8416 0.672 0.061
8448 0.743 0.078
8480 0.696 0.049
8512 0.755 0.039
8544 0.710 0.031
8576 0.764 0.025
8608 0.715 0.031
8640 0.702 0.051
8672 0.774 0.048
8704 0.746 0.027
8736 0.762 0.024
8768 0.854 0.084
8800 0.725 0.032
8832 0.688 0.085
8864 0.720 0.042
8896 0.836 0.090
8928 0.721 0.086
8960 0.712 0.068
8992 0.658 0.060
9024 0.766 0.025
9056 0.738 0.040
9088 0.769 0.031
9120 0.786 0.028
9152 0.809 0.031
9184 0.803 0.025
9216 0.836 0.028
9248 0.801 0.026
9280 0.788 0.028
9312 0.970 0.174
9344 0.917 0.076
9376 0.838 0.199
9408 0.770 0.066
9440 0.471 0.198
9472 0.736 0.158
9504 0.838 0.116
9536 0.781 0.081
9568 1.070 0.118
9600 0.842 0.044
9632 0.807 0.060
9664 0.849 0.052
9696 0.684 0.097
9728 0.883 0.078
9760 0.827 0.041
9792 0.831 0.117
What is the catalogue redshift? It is 0.599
